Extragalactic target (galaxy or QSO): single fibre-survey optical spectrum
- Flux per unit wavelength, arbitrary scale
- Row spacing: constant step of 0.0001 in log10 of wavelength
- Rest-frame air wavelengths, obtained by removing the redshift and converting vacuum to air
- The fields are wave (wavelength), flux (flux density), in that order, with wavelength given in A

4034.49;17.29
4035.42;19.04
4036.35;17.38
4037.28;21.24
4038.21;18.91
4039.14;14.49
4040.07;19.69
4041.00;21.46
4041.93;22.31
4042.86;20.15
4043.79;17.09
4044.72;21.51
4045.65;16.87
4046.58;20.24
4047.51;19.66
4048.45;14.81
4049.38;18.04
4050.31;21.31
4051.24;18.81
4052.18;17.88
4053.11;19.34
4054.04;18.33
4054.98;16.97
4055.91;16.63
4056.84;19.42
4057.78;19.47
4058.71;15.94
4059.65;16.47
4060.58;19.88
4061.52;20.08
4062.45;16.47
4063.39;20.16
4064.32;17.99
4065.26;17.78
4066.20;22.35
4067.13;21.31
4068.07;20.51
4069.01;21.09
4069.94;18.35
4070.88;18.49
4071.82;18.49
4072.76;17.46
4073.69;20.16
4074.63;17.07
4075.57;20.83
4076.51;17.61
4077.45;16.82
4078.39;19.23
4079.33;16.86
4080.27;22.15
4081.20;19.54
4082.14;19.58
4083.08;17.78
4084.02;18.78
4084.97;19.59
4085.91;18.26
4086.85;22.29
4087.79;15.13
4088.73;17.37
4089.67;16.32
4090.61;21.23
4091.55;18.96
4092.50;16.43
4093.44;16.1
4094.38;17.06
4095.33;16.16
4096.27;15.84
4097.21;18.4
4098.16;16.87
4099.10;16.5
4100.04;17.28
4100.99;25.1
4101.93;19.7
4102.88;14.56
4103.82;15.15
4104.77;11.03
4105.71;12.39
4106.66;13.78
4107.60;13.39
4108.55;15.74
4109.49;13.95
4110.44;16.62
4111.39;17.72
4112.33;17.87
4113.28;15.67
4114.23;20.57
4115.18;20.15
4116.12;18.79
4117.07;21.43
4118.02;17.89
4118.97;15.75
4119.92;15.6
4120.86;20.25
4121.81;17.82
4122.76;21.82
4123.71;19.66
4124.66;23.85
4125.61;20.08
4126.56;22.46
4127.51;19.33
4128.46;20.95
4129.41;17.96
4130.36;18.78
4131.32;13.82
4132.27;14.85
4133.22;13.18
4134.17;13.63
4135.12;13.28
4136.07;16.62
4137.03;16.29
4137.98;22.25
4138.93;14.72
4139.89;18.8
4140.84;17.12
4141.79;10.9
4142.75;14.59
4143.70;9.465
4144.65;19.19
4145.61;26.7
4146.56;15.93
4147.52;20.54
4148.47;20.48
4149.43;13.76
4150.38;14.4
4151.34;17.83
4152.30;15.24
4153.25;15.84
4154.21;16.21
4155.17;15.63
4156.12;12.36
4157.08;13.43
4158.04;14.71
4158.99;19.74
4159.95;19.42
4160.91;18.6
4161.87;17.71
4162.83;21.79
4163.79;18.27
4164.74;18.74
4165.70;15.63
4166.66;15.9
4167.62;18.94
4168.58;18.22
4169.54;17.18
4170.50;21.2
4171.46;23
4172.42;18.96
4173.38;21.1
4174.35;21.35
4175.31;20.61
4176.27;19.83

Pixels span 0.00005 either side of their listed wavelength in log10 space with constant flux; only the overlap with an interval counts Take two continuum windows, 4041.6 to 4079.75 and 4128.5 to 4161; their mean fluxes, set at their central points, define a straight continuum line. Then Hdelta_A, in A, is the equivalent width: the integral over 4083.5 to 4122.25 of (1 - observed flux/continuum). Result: 0.6 A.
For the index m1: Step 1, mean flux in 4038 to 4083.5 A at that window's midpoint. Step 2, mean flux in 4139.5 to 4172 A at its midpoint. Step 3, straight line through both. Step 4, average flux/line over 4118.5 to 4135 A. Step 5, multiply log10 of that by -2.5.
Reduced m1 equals -0.02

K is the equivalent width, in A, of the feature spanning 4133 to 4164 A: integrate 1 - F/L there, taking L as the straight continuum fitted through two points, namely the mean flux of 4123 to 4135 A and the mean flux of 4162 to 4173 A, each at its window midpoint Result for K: 3.1 A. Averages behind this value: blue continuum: 18.1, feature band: 16.6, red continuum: 18.9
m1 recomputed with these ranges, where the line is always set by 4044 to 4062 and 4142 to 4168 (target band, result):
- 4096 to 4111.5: 0.108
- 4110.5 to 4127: -0.098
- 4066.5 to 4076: -0.069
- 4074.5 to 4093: -0.034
